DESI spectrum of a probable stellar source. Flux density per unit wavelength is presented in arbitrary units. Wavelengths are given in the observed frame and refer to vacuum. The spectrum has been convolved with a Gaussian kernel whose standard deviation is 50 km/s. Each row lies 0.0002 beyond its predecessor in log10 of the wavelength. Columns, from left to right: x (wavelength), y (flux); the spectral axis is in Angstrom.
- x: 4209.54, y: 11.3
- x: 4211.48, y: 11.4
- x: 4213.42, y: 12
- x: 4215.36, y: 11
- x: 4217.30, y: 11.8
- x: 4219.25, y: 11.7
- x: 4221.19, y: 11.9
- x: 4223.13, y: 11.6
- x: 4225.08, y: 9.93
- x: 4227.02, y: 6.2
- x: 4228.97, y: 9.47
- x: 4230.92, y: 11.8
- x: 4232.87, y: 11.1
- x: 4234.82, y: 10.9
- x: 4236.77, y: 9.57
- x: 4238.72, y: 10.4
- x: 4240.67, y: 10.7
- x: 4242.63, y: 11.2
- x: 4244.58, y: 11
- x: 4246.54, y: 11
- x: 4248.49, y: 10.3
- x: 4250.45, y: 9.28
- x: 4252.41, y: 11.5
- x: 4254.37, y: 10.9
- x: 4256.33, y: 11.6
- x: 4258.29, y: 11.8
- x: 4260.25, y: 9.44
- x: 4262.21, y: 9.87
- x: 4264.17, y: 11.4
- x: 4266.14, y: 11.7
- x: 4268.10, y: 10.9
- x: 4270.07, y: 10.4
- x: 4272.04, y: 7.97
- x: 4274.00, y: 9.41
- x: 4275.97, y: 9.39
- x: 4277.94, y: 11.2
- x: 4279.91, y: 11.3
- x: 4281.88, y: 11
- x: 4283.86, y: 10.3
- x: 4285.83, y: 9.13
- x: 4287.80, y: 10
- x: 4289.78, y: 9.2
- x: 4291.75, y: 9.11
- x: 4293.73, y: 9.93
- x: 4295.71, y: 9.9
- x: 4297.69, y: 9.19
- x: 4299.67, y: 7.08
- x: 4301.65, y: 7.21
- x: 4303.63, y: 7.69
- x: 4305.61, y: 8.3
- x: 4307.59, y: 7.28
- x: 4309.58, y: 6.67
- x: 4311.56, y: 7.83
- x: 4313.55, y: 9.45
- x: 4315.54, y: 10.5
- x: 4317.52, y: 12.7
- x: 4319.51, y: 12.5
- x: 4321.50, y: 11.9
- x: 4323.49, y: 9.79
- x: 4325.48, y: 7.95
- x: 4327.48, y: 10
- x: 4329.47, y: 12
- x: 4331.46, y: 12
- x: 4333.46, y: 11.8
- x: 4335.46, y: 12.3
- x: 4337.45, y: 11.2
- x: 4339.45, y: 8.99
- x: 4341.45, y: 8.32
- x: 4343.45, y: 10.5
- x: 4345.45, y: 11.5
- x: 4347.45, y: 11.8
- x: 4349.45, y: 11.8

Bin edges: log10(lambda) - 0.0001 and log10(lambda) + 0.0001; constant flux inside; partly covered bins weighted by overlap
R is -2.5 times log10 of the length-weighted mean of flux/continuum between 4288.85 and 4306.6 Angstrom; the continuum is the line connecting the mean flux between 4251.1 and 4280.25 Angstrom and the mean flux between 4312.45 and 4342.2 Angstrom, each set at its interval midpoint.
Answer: 0.23 mag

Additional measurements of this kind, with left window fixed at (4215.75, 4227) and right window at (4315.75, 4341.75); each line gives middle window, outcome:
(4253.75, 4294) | 0.07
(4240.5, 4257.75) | 0.01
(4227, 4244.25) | 0.05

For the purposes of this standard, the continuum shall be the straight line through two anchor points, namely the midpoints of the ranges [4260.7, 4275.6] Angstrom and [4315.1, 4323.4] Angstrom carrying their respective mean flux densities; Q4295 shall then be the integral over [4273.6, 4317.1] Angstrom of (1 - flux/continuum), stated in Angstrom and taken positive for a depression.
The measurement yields 7.1 Angstrom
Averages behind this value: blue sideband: 10.2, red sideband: 11.8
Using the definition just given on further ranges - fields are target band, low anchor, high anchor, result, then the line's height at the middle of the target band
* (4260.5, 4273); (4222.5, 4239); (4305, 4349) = -0.2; 10.1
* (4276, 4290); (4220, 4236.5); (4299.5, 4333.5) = -0.6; 9.88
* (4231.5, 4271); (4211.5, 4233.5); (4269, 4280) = -1.9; 10.3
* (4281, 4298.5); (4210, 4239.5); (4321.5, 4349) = 1.6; 10.7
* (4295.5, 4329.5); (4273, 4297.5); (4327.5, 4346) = 4.0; 10.5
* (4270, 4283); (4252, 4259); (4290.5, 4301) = 0.1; 10.2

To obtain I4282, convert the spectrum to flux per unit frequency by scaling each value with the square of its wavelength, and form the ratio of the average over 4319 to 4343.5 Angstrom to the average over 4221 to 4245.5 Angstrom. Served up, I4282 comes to 1.1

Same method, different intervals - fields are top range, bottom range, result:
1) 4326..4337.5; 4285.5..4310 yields 1.36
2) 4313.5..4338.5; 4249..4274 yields 1.09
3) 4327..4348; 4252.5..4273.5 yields 1.07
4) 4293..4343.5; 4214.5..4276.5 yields 0.95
